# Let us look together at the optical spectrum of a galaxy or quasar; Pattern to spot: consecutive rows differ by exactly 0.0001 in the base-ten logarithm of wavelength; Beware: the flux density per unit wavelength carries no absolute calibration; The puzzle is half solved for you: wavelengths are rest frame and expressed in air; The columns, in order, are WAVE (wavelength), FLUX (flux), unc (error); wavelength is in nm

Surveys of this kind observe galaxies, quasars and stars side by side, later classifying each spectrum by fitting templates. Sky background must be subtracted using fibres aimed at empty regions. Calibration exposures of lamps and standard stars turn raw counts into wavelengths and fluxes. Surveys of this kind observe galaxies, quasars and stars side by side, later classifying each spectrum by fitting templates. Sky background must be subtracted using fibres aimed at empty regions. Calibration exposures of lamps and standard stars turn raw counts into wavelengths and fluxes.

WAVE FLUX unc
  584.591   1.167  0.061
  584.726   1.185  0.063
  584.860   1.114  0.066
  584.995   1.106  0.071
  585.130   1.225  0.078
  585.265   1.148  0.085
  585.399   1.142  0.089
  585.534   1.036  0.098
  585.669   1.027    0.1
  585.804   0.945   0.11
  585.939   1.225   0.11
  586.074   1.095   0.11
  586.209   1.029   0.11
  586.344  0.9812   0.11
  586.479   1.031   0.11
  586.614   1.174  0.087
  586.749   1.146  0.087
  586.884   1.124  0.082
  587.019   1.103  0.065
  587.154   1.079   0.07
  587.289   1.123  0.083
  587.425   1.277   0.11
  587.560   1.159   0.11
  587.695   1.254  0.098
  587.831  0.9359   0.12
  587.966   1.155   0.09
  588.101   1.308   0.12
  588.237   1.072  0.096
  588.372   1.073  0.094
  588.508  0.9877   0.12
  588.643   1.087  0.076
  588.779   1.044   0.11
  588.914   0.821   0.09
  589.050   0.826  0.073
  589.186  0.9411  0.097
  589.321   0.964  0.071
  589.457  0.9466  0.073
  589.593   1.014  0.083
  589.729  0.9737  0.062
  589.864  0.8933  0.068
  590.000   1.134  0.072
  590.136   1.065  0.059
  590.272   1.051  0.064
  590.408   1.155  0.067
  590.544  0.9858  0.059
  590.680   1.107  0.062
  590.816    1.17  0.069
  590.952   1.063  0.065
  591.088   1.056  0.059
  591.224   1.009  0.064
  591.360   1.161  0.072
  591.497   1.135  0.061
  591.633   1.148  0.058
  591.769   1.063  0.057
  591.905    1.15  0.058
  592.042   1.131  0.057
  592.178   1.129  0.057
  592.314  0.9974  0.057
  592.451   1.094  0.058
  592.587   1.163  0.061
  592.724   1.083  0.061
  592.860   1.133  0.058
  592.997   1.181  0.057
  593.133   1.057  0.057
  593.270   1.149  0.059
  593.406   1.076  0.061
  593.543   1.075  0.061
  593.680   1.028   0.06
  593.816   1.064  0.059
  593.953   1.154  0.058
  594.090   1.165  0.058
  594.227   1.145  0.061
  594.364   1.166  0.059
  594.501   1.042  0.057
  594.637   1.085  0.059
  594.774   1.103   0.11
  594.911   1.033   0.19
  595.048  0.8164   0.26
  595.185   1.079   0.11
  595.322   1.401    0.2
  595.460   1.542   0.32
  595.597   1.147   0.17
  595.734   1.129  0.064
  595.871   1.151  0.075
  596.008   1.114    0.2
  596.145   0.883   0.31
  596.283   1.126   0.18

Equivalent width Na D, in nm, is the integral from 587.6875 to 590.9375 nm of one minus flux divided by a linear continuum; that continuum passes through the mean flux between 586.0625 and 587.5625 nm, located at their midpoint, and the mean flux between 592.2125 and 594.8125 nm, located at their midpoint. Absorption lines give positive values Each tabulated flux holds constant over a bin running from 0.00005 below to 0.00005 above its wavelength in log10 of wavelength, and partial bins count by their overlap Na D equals 0.206 nm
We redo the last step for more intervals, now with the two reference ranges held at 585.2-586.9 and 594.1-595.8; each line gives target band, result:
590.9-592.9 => 0.04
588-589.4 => 0.11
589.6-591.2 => 0.08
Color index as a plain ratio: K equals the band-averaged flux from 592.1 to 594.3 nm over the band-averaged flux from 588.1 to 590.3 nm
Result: 1.10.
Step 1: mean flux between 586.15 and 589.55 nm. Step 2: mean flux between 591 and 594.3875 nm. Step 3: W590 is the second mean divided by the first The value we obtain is 1.0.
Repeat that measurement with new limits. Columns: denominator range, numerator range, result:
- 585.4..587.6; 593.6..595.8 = 1.03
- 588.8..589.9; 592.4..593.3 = 1.21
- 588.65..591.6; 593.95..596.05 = 1.11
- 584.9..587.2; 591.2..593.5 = 1.01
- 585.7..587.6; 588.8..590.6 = 0.89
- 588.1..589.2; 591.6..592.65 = 1.10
